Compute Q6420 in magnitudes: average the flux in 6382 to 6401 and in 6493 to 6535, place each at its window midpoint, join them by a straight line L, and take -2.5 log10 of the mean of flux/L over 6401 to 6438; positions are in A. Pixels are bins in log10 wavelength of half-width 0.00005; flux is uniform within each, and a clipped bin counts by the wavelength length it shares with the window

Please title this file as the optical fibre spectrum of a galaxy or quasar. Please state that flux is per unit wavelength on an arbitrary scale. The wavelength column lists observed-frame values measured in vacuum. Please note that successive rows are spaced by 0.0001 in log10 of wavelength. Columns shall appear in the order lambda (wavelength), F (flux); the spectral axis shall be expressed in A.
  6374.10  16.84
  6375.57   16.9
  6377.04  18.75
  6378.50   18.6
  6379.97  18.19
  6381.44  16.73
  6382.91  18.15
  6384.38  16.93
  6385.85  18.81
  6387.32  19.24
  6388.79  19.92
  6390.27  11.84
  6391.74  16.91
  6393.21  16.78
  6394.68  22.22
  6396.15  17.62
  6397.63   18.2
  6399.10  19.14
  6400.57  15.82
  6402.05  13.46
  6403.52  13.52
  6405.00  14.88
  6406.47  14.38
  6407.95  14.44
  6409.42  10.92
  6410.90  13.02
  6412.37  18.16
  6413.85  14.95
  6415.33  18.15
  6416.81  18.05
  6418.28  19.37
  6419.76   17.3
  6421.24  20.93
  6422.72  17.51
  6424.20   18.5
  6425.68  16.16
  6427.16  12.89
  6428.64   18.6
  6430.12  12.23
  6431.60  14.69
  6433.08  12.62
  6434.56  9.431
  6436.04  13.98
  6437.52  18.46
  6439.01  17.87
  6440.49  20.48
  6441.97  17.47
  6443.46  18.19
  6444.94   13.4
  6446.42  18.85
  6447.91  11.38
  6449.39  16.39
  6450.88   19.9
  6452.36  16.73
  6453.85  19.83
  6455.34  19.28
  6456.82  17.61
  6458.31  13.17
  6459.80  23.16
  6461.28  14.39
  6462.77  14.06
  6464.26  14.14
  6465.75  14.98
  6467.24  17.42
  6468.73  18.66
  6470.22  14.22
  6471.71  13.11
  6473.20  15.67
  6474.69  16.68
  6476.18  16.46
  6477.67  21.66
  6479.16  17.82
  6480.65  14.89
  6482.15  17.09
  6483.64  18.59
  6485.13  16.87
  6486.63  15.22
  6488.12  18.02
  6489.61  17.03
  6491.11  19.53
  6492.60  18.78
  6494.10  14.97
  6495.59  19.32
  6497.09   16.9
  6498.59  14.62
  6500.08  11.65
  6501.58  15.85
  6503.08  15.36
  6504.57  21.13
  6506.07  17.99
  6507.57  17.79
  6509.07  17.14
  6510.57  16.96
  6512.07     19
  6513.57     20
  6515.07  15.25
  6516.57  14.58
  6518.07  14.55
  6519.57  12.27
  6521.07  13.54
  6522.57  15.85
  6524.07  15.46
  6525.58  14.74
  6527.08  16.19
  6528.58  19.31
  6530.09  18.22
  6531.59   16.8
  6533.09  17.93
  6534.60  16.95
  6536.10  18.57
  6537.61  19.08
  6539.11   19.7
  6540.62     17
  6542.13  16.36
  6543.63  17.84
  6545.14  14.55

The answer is 0.137 mag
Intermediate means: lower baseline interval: 17.8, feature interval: 15.4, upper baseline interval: 16.5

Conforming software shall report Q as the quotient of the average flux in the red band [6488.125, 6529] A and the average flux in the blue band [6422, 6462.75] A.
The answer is 1.01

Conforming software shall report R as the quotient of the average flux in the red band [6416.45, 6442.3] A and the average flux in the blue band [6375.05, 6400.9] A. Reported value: 0.92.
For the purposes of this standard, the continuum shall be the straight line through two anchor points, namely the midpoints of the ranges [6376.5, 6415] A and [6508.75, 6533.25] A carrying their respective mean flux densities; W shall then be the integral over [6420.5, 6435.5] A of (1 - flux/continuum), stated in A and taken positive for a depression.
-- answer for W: 1.1 A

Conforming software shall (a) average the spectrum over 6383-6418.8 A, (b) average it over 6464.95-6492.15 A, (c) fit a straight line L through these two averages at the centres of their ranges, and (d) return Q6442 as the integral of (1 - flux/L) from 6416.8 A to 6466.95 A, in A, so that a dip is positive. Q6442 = 0.65 A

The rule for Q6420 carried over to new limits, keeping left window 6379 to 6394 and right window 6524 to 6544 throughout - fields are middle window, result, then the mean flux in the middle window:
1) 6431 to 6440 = 0.19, 14.7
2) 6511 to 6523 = 0.12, 15.7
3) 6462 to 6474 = 0.14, 15.3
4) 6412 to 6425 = -0.04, 18.1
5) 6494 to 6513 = 0.04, 16.9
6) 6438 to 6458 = 0.00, 17.4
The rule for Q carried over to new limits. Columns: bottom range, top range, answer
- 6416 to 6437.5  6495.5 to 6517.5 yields 1.05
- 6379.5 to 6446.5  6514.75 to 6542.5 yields 1.00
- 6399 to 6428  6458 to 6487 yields 1.03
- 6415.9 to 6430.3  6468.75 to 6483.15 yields 0.95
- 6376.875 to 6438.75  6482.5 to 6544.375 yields 1.03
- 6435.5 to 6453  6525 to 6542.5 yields 1.04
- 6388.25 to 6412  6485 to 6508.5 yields 1.07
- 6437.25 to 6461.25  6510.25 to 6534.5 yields 0.93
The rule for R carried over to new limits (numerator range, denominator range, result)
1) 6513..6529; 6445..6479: 0.93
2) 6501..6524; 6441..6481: 0.99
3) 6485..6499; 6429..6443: 1.12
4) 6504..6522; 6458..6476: 1.05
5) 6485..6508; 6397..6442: 1.06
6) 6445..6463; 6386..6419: 1.03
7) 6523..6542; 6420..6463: 1.05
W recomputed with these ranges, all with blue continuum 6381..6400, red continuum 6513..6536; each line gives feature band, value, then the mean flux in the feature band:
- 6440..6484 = 0.4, 16.8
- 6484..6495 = -0.4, 17.3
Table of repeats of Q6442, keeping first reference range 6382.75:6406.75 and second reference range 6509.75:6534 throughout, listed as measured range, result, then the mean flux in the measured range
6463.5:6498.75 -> -0.66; 16.8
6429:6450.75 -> 1.49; 15.6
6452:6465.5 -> -0.20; 16.9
